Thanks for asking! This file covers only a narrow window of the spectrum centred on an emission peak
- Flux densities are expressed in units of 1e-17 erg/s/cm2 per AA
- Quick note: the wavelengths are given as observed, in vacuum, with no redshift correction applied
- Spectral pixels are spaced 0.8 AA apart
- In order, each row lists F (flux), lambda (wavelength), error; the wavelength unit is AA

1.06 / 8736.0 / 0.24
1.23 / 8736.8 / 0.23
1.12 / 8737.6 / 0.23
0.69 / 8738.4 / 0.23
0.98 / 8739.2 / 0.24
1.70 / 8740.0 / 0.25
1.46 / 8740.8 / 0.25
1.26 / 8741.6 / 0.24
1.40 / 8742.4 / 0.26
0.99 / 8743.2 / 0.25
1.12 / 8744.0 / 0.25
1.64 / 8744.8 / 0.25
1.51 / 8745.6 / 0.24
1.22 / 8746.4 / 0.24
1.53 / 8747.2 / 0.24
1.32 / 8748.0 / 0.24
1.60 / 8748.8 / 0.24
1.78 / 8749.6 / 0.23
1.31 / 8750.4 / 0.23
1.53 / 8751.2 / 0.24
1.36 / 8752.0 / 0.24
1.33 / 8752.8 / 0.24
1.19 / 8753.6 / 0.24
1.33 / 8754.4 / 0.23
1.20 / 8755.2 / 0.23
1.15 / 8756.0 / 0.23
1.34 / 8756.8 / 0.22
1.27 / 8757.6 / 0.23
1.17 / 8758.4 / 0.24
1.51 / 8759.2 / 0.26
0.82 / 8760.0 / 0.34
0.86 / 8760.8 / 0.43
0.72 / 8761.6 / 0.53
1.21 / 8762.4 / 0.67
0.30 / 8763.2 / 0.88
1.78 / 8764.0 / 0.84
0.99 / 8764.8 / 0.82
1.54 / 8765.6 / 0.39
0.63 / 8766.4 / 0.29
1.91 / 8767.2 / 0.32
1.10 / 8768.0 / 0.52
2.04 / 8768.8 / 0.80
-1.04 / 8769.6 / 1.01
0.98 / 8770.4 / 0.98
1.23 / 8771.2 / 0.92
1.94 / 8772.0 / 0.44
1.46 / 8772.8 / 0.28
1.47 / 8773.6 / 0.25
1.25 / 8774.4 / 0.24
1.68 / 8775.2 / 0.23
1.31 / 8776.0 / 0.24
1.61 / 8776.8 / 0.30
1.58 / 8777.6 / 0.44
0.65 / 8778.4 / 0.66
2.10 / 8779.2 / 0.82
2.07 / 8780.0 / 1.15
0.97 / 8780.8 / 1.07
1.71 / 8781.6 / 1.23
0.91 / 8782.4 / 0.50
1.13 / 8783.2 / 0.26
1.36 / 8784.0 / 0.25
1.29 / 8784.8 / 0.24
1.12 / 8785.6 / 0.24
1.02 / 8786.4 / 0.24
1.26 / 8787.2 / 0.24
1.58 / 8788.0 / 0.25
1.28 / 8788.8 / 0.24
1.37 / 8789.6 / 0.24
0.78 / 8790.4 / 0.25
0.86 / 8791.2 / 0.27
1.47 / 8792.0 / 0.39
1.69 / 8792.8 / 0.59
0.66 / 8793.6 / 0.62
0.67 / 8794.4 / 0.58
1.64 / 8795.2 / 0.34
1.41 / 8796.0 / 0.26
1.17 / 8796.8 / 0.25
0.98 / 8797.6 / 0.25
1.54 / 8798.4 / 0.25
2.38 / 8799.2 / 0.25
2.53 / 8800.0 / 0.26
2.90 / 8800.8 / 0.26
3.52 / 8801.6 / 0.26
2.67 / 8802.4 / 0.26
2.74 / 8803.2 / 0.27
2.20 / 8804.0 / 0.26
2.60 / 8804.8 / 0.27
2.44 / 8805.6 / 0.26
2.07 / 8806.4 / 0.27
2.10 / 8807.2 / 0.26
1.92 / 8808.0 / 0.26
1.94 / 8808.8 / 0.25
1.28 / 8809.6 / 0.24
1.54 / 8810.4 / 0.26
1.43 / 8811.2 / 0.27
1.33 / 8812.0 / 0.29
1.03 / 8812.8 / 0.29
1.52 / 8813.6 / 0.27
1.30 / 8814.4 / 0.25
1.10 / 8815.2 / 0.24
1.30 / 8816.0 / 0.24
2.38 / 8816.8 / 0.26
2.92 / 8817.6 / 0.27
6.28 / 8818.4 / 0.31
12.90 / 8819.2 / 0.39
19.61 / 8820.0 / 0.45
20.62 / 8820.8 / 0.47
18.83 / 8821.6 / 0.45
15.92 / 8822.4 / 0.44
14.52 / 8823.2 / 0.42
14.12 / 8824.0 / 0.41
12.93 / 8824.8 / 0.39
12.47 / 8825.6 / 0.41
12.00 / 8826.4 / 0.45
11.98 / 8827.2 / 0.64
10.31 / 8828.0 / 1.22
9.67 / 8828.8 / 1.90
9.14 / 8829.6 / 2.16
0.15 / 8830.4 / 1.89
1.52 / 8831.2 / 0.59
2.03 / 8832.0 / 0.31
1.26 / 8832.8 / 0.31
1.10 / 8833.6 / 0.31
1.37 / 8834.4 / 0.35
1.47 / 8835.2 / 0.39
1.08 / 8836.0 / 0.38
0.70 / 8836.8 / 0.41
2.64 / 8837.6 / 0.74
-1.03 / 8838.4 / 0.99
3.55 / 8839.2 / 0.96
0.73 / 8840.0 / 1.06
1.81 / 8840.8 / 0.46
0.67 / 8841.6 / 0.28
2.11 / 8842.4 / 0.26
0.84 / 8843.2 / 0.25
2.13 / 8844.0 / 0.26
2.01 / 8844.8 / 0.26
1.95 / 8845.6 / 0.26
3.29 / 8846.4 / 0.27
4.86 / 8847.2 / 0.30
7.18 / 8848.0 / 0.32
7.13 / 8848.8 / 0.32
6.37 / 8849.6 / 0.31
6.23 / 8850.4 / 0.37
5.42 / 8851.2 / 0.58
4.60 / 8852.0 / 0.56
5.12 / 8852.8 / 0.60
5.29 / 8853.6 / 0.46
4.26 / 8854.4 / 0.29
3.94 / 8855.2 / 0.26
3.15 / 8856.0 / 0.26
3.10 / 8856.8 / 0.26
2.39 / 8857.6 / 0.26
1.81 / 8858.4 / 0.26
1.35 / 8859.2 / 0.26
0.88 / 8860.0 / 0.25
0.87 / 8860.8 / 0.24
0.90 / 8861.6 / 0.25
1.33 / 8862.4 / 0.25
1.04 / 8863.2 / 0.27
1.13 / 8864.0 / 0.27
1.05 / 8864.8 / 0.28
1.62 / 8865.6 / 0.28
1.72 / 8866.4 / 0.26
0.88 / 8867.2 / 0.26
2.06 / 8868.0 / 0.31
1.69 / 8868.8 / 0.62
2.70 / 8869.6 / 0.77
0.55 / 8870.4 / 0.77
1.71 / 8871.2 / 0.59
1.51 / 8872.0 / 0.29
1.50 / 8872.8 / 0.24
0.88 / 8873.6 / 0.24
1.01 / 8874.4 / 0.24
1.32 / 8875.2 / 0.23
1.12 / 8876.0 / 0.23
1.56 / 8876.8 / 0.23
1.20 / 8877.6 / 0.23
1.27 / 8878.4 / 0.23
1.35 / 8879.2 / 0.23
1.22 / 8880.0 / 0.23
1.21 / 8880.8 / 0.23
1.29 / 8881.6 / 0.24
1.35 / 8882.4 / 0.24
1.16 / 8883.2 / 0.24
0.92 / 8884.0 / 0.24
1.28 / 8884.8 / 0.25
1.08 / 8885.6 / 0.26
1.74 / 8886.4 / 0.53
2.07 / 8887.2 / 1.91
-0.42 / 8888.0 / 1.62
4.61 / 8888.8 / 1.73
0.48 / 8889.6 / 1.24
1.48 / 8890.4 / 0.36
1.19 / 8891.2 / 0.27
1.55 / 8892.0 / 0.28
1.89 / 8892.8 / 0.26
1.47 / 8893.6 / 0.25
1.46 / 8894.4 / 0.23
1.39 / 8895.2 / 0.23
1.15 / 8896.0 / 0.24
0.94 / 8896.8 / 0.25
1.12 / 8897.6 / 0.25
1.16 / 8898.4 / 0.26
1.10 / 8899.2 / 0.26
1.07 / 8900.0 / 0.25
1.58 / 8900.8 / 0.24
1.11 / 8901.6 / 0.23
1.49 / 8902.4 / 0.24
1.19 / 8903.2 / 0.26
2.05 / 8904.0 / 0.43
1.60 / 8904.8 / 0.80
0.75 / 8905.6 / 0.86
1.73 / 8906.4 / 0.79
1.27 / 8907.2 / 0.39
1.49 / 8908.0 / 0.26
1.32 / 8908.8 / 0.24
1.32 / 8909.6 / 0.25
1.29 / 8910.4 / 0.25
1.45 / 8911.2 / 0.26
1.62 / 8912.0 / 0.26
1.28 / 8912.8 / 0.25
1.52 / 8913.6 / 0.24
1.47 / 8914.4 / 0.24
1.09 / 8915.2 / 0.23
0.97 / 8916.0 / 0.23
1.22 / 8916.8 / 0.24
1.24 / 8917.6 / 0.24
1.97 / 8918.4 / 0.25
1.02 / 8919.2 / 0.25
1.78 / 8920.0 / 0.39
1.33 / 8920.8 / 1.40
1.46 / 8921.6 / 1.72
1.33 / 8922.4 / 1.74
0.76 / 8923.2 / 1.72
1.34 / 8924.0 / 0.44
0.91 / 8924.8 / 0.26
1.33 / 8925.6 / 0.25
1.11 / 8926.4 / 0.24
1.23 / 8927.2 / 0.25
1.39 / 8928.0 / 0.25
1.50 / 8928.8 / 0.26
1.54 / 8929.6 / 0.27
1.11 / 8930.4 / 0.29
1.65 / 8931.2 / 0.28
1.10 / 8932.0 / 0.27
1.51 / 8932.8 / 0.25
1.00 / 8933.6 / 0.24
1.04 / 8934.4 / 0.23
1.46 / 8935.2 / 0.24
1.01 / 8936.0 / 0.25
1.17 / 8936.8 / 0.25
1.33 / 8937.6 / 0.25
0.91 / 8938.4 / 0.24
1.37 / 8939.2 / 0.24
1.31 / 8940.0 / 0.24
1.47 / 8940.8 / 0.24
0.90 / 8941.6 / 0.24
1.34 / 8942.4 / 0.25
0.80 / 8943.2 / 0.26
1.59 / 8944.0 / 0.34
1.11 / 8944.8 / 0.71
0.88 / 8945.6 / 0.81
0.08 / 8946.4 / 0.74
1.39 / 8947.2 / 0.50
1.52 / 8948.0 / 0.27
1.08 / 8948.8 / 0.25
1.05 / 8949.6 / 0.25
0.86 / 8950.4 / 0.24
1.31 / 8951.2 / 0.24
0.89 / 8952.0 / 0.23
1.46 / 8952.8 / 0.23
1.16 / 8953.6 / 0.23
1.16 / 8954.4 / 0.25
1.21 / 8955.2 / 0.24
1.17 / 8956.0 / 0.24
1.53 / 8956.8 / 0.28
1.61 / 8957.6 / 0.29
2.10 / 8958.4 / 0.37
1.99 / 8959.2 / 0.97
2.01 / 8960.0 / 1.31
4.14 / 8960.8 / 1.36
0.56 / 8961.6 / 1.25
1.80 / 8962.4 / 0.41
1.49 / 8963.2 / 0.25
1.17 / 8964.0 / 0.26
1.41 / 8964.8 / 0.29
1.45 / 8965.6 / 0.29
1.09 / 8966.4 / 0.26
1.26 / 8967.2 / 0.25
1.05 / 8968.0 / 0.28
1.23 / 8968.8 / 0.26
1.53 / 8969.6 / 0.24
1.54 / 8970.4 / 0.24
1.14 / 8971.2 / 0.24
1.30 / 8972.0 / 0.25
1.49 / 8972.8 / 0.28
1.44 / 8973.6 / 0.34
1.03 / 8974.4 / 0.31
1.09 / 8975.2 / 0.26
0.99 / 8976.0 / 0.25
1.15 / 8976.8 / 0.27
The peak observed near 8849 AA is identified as [N II] 6583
